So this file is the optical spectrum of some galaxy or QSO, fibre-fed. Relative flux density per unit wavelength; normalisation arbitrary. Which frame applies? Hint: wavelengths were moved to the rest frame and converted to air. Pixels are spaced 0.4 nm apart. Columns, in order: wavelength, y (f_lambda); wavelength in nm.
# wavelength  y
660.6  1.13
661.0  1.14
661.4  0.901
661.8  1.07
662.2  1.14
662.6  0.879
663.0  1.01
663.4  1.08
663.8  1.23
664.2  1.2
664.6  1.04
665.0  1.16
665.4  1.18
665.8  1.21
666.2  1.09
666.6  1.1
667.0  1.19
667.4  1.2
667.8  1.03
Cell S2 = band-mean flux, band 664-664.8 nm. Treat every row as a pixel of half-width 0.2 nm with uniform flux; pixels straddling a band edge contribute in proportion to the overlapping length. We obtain 1.12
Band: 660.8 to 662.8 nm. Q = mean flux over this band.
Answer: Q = 1.03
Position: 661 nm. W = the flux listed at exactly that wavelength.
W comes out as 1.14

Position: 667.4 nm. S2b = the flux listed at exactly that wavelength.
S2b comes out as 1.2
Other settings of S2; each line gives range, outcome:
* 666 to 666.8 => 1.1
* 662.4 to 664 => 1.05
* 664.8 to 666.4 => 1.16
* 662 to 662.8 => 1.01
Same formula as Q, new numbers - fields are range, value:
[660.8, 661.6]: 1.02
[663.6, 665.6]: 1.16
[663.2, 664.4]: 1.17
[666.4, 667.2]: 1.15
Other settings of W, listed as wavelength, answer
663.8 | 1.23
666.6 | 1.1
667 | 1.19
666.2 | 1.09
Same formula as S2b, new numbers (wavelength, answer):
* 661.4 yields 0.901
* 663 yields 1.01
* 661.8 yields 1.07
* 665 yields 1.16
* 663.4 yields 1.08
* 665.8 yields 1.21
